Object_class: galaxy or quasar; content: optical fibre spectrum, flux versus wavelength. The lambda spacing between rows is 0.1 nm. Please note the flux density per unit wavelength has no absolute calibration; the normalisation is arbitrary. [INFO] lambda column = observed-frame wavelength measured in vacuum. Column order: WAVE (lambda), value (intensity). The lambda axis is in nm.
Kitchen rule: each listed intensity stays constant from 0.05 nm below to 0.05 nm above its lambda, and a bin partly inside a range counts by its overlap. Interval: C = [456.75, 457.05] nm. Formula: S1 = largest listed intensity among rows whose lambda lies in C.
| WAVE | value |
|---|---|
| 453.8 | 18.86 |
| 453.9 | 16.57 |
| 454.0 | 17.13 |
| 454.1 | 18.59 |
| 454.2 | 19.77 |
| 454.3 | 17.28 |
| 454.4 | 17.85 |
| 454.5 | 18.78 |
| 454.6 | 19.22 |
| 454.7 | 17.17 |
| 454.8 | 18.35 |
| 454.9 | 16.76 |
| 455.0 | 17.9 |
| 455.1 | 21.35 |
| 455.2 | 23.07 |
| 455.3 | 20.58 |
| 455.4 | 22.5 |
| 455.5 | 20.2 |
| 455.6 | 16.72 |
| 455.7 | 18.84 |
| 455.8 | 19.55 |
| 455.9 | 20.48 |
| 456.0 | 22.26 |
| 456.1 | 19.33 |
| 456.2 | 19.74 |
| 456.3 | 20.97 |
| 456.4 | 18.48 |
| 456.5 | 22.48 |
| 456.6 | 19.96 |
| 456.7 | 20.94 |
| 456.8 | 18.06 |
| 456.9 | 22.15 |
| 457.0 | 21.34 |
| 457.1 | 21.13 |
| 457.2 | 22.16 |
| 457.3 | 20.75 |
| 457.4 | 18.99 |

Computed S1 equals 22.15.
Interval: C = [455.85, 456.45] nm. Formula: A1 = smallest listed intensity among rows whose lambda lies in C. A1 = 18.48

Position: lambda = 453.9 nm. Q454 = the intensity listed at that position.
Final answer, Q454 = 16.57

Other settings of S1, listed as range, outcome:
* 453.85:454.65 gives 19.77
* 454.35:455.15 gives 21.35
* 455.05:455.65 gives 23.07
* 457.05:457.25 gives 22.16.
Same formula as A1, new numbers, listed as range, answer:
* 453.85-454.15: 16.57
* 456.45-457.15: 18.06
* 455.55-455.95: 16.72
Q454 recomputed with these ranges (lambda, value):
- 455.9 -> 20.48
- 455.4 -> 22.5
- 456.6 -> 19.96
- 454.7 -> 17.17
